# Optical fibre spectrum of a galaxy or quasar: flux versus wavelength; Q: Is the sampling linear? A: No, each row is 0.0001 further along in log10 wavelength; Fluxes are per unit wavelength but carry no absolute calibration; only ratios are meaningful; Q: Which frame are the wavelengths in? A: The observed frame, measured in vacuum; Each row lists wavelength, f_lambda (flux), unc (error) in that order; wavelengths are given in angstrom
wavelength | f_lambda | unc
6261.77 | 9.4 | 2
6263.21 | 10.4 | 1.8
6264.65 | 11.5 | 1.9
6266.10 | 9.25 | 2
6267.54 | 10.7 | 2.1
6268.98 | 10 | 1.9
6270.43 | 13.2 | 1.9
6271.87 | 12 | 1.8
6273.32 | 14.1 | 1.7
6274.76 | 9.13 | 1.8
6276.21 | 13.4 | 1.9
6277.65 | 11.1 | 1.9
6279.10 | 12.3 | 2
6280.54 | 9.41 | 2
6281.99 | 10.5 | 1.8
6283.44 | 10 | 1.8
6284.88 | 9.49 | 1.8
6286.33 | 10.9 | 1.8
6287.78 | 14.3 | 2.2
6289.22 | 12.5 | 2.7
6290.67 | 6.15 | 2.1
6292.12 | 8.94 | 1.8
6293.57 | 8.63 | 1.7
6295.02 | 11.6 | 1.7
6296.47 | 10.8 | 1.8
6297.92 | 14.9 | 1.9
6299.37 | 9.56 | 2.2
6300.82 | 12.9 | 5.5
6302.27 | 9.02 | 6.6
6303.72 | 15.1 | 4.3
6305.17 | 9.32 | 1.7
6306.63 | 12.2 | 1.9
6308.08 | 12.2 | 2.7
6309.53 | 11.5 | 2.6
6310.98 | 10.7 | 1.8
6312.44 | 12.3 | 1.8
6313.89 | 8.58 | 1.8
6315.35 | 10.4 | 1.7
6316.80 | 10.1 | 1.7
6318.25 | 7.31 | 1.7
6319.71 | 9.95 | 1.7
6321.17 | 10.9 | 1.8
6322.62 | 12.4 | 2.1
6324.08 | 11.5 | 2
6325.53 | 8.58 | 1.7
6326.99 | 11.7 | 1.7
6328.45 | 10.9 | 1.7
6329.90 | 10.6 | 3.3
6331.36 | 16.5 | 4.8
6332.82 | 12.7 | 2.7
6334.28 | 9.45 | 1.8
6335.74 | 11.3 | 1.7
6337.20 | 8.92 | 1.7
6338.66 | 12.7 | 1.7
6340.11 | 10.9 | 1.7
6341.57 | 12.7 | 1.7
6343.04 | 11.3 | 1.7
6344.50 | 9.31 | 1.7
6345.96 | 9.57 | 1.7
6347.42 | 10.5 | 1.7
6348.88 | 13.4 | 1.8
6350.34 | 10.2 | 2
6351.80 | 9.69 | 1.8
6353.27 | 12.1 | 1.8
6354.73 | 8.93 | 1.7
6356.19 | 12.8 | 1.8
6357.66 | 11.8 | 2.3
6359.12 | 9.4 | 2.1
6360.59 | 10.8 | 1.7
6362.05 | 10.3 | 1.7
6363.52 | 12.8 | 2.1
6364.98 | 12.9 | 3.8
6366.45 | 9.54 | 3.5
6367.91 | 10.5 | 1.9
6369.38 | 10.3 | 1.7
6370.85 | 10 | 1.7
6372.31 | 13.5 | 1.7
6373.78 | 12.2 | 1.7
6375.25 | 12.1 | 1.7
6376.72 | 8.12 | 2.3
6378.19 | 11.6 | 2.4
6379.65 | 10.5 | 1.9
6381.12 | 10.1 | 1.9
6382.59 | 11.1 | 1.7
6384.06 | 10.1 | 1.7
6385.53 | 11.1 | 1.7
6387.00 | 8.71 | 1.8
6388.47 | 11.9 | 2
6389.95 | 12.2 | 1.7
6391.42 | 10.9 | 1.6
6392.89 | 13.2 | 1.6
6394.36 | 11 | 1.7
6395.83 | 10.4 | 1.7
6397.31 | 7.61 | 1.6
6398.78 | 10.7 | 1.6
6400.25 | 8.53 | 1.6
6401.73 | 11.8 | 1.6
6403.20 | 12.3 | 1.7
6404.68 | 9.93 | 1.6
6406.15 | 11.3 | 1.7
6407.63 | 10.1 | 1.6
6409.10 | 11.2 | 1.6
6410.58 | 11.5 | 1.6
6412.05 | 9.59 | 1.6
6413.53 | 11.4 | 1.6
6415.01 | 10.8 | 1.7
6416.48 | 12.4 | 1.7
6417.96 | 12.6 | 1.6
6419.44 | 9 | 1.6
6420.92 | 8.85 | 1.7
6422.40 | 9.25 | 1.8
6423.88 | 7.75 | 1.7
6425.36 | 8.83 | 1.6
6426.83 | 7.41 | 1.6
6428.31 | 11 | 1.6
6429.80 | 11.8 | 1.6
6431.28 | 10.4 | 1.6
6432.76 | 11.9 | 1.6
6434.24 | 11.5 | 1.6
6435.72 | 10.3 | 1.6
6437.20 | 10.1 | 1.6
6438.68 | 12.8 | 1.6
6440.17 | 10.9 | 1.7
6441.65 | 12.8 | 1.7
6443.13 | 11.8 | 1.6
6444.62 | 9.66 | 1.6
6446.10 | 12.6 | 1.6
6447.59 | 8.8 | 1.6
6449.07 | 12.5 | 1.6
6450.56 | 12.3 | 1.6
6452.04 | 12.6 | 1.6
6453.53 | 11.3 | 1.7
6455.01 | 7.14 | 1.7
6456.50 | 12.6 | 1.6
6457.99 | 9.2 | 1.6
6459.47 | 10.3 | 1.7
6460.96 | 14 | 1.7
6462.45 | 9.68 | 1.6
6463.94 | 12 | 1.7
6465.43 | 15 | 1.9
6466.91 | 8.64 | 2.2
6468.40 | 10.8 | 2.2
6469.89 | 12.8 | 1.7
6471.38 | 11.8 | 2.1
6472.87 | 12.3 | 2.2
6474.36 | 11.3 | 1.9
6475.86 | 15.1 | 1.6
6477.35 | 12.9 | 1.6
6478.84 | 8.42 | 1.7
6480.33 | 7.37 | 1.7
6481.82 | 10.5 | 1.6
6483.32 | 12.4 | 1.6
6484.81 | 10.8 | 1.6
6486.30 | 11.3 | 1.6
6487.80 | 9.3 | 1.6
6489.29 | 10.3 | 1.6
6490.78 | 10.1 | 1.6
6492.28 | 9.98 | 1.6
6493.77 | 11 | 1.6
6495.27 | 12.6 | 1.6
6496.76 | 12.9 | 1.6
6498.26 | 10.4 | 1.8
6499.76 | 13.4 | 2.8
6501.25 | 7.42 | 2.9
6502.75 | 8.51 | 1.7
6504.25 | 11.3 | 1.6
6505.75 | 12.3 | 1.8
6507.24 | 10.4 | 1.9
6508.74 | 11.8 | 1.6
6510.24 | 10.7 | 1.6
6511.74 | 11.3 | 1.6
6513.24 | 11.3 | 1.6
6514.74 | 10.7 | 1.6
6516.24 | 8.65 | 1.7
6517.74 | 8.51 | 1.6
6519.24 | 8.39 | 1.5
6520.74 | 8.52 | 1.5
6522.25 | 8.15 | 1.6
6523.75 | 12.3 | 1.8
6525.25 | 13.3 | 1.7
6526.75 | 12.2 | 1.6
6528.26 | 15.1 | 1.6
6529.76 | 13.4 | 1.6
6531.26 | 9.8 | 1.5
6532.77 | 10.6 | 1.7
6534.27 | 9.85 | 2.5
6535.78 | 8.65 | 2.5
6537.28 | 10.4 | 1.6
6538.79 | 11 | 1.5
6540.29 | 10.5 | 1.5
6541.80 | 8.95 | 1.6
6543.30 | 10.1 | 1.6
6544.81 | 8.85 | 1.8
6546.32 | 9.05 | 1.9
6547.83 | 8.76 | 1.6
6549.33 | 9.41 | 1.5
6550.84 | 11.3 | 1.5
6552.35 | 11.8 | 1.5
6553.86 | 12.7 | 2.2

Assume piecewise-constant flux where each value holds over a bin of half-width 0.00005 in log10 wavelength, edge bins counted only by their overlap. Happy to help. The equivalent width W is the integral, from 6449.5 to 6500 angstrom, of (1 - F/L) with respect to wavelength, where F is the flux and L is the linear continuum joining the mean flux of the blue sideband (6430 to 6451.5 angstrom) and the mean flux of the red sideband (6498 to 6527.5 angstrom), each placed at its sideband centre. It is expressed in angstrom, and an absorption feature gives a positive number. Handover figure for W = -1.4 angstrom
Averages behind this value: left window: 11.3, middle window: 11.2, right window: 10.5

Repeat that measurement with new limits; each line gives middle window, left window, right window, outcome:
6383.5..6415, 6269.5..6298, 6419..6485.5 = 0.7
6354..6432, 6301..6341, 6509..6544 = 1.6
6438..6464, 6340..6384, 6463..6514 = -0.4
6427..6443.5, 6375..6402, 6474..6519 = -0.9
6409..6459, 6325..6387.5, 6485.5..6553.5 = 0.3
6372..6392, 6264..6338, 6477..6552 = -0.3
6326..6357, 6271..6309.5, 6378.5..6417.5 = -0.6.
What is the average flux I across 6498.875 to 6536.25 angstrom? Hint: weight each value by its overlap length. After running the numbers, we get 10.7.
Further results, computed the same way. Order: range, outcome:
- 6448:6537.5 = 11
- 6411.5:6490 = 10.9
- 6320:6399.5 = 11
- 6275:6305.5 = 11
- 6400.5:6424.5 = 10.6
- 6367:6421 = 10.8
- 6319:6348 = 11.1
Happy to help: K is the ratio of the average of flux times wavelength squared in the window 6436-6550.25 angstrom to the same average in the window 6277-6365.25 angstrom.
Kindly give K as 1.0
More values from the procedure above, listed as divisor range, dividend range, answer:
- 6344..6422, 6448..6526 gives 1.04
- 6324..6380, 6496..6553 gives 1.00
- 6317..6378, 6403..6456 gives 1.00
